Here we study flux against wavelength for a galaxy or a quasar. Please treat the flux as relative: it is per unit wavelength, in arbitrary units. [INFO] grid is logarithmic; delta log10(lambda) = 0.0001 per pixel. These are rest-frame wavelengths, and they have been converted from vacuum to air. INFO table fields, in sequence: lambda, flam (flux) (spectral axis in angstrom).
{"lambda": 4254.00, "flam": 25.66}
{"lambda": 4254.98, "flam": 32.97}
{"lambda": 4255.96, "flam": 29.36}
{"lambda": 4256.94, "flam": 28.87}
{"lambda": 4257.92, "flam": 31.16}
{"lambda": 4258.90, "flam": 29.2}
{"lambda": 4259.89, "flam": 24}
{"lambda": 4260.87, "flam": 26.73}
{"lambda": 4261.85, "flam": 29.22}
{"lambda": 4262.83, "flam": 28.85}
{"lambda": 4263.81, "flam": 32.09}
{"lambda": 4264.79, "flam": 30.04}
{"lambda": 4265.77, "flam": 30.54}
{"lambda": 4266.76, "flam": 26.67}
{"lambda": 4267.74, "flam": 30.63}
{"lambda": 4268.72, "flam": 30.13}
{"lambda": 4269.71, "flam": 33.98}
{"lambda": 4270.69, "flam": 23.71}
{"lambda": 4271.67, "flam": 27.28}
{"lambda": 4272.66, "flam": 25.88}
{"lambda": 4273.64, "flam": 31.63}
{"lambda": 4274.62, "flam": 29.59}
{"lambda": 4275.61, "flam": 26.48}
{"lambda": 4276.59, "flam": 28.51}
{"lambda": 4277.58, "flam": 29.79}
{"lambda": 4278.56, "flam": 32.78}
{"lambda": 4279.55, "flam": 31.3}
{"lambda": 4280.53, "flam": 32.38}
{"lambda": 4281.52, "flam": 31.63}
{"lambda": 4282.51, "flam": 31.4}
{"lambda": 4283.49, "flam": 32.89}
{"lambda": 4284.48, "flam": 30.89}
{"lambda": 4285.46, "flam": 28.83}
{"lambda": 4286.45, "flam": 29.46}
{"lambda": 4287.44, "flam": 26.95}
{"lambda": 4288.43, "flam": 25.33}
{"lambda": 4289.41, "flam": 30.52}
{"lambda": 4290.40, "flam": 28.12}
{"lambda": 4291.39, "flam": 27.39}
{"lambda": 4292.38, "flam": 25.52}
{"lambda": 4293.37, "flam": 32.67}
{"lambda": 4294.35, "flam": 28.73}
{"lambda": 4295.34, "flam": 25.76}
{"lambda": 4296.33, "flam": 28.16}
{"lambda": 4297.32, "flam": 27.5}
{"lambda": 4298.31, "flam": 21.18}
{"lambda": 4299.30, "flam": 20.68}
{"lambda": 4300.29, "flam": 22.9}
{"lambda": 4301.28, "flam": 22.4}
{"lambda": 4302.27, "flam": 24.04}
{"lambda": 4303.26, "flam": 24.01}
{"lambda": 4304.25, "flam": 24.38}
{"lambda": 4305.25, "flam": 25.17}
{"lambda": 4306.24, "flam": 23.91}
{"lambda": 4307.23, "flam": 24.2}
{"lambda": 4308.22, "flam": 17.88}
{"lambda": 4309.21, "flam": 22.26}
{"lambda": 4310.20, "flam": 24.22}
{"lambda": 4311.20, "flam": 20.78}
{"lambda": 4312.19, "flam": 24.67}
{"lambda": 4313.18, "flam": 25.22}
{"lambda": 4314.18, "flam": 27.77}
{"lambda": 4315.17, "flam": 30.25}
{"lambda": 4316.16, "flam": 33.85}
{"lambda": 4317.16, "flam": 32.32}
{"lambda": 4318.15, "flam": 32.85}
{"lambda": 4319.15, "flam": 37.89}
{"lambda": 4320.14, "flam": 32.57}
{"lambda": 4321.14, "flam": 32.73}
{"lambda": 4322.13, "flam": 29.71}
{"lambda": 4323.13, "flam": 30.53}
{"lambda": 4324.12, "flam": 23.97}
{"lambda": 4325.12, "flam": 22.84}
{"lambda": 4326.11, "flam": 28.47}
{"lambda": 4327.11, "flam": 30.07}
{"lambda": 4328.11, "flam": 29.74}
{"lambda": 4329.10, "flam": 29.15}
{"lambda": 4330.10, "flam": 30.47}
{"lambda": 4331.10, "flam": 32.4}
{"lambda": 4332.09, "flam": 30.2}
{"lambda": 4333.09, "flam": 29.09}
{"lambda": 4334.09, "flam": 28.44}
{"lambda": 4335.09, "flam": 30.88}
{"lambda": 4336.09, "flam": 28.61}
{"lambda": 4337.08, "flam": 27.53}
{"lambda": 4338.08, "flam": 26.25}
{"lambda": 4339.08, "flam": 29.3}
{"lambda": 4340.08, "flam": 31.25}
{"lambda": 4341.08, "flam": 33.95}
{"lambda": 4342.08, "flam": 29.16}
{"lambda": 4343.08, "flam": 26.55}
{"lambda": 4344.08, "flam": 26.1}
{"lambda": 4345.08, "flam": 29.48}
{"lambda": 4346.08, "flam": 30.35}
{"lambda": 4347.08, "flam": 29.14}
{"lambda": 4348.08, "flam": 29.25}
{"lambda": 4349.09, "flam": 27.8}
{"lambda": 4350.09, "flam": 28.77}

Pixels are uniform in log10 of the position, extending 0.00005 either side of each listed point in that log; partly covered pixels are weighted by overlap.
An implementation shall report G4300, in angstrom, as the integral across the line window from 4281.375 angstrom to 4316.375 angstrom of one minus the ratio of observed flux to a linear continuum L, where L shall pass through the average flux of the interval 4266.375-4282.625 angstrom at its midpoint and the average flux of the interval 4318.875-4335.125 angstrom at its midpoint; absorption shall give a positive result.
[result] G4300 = 3.99 angstrom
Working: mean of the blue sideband 29.6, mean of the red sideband 29.8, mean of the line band 26.3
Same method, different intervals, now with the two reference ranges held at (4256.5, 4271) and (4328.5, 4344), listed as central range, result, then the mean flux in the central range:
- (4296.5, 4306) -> 1.8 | 23.7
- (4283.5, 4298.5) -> 0.6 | 28.1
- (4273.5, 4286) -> -0.6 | 30.6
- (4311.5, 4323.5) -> -0.5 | 30.7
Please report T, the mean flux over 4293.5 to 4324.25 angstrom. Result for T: 26.6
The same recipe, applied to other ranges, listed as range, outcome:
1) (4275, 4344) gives 28.1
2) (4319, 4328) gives 29.5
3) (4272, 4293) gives 29.4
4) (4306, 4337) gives 28.4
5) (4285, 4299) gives 27.5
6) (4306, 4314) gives 23.1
